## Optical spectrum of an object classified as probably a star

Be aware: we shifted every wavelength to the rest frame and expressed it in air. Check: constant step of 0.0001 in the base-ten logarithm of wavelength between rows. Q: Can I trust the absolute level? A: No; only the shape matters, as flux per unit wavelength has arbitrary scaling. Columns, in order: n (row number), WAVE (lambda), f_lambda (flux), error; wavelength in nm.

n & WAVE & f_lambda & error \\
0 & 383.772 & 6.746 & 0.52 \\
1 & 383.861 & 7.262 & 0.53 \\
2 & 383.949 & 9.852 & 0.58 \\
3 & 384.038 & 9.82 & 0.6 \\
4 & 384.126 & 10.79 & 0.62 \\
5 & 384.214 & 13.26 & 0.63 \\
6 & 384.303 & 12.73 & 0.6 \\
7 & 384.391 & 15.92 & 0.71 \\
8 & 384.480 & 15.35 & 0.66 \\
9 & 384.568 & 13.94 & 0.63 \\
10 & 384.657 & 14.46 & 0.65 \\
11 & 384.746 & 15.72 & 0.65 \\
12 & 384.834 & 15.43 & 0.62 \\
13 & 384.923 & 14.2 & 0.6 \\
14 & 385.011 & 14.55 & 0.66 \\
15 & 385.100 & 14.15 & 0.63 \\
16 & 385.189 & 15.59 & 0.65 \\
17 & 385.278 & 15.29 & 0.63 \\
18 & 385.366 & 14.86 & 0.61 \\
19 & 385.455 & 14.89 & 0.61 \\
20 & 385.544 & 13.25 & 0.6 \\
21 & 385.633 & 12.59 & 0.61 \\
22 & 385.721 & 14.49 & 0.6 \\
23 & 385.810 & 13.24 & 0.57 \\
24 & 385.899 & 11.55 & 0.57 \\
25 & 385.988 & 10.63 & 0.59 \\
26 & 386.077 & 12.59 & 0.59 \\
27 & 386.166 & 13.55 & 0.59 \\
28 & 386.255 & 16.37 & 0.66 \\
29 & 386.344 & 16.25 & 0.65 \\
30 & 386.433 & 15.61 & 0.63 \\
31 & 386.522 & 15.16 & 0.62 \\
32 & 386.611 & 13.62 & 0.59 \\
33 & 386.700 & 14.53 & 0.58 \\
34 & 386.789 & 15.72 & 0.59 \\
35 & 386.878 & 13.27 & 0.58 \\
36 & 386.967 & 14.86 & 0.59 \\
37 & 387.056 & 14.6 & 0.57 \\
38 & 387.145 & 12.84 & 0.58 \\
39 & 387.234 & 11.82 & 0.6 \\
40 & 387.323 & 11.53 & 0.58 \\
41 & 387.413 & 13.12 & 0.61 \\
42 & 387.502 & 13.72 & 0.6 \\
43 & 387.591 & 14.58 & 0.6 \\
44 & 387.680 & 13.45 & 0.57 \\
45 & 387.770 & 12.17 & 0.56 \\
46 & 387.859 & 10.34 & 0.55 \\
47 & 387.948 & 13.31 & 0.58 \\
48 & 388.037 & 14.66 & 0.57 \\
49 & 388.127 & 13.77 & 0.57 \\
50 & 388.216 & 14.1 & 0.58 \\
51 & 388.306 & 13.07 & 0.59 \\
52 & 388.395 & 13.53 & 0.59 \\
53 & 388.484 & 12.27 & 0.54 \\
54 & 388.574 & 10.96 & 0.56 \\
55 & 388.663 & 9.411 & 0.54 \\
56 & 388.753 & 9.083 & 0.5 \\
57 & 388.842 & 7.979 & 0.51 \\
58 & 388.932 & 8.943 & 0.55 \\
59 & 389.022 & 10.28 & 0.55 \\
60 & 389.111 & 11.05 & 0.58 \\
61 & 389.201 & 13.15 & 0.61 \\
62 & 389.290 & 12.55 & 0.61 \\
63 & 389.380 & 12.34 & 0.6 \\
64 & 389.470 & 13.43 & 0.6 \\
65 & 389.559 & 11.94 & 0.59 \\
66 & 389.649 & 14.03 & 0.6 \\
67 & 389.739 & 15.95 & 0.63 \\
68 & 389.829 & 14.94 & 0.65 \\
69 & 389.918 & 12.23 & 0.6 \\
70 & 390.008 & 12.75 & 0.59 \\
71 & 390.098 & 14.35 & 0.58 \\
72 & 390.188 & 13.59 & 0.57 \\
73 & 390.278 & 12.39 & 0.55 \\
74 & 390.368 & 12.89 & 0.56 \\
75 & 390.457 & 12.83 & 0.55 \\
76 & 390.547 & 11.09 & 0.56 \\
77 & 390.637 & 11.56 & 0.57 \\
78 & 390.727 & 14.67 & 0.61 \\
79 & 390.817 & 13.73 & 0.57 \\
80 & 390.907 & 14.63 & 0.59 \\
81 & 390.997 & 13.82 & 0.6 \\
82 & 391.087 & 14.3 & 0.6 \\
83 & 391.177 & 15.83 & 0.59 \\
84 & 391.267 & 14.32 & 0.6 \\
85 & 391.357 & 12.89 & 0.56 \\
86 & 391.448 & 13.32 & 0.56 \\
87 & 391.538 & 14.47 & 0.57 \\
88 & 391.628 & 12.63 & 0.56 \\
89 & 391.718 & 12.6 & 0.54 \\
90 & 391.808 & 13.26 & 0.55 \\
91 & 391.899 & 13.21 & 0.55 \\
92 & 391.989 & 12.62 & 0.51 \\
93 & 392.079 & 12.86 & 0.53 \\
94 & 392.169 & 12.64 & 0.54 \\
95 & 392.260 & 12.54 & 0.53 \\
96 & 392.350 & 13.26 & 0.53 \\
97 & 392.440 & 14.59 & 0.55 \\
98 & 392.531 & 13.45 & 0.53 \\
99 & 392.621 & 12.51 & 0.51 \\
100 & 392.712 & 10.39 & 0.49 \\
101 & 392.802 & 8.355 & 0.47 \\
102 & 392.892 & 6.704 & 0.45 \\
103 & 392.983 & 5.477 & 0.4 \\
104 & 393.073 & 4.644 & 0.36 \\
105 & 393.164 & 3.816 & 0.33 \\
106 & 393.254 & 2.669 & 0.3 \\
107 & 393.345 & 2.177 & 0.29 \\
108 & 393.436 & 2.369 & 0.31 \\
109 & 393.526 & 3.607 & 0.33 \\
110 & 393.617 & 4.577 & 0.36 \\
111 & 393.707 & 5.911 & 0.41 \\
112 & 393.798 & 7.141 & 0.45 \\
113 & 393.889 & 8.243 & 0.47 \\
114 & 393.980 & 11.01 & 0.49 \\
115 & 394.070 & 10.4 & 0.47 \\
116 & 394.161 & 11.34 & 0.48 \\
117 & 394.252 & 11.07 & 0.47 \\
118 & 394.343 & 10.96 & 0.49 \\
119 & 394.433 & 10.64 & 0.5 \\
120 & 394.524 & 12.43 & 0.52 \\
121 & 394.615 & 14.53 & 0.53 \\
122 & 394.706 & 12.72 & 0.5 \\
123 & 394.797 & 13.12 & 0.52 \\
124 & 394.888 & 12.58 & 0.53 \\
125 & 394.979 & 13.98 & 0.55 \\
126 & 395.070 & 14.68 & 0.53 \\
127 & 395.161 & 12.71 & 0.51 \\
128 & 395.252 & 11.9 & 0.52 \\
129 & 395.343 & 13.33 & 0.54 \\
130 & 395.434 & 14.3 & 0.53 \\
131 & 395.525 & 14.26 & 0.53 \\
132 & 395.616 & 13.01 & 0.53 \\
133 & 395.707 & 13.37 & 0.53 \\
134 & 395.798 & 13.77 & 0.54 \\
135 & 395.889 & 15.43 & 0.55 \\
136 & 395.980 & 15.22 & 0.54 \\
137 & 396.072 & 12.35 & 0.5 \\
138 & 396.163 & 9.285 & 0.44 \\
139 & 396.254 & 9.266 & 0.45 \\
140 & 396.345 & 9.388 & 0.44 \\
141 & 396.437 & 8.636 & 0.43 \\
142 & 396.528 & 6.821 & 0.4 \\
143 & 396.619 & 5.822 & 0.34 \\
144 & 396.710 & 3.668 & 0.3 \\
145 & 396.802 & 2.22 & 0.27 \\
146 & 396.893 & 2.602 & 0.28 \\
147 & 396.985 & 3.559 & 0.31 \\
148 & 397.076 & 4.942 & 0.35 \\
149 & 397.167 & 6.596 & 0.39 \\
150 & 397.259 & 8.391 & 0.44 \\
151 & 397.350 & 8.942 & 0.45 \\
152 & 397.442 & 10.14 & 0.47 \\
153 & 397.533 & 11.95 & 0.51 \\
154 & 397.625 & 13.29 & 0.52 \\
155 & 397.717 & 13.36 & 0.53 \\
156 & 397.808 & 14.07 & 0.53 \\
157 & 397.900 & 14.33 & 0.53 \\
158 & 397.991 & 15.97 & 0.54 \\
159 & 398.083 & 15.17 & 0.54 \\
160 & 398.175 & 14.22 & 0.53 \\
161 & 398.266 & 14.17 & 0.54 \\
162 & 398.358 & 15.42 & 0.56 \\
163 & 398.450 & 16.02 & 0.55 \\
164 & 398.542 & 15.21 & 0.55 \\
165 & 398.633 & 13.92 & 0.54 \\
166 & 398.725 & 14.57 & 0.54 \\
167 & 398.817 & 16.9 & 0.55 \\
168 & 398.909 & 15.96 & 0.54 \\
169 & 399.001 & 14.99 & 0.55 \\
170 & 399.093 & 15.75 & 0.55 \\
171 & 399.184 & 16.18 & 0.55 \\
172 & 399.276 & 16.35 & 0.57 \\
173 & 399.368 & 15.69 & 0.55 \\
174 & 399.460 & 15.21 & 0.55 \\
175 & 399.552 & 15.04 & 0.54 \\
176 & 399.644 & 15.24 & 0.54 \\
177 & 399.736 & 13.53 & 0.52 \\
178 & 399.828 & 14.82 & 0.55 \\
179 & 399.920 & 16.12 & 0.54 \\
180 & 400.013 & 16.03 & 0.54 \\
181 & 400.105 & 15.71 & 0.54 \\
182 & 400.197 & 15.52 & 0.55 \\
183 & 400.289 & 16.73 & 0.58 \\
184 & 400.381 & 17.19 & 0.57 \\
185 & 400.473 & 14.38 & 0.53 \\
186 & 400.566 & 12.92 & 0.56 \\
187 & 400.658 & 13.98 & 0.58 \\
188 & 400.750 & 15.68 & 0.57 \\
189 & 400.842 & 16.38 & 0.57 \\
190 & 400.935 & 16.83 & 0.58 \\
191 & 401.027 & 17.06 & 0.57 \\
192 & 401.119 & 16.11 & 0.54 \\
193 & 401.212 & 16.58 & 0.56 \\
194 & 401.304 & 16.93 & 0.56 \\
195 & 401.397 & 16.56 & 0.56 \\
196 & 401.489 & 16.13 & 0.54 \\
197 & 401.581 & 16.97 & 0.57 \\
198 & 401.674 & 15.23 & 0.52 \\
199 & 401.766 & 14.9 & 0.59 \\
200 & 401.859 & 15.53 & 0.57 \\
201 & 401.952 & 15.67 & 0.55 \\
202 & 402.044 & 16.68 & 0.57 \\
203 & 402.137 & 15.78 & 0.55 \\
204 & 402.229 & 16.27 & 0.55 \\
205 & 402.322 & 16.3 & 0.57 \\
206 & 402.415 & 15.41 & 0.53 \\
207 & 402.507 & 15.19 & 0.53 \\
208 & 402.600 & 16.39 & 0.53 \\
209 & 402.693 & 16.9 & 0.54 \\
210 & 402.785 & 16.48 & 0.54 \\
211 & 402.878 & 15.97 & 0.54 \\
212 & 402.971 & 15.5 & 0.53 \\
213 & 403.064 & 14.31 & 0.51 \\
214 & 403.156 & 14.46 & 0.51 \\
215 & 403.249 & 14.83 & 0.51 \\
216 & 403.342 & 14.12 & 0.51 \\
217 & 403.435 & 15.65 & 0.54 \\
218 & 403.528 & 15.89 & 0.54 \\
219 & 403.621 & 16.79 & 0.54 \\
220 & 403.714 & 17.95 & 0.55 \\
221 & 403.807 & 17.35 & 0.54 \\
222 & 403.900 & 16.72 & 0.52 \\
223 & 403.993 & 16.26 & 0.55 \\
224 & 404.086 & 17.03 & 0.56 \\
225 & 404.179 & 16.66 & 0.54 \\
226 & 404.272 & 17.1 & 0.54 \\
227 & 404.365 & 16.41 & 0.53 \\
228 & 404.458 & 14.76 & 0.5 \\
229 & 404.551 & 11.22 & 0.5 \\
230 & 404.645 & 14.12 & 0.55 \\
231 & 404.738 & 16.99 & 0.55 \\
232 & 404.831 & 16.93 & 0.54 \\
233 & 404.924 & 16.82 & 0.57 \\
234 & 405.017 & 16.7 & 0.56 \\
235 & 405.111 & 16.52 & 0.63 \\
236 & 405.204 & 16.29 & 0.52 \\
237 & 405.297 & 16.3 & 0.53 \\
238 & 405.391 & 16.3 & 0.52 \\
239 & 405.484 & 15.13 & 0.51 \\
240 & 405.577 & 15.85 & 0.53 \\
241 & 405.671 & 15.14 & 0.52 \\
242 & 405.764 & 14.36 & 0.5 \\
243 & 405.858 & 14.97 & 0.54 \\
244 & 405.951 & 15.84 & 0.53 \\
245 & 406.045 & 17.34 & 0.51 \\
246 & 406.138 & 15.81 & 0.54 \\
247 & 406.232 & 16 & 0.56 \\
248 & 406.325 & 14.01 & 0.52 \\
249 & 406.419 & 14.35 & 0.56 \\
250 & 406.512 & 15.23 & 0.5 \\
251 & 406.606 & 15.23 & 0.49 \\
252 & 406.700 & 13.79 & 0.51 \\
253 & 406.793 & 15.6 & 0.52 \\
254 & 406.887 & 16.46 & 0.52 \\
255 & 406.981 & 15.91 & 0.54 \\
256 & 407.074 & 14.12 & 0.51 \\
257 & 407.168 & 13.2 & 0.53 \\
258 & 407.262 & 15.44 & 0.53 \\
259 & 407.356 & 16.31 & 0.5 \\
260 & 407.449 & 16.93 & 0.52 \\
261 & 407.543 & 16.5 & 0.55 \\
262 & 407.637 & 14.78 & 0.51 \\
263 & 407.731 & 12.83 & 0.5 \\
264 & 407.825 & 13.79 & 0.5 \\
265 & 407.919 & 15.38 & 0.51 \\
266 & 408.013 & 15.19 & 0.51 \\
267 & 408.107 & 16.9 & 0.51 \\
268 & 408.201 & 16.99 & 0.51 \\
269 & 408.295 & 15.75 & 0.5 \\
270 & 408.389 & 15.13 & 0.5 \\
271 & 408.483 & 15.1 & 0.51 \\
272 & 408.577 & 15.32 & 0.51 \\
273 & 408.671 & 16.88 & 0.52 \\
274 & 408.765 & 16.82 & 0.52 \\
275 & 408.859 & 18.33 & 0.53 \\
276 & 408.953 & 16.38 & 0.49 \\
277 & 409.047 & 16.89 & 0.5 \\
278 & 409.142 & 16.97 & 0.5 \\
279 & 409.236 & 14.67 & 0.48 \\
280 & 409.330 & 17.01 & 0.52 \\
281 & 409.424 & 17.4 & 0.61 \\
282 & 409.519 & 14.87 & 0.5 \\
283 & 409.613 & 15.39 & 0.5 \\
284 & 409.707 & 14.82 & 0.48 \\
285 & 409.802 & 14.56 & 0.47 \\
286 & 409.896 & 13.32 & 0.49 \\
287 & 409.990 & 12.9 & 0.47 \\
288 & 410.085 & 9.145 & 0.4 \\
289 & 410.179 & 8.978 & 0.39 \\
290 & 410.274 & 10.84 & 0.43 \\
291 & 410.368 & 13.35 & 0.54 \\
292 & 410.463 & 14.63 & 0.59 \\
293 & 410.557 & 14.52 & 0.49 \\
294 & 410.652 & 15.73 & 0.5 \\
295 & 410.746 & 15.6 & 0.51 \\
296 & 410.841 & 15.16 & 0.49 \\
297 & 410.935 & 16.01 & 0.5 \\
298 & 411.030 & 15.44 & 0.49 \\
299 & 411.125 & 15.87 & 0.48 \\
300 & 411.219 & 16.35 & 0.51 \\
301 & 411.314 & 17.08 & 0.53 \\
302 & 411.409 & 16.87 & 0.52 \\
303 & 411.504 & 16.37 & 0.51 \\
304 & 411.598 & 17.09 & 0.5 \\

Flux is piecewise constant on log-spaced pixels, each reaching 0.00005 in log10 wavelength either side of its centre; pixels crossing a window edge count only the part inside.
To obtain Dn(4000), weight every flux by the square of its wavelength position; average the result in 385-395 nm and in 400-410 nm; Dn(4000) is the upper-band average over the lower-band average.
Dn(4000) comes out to 1.40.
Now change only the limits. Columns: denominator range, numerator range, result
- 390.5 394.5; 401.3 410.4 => 1.58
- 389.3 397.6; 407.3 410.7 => 1.49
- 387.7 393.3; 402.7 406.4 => 1.41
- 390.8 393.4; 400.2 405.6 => 1.50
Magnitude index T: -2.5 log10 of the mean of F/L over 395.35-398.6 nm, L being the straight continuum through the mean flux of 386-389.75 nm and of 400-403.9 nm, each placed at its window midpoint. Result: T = 0.32 mag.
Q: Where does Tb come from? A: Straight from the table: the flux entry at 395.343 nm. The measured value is 13.33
